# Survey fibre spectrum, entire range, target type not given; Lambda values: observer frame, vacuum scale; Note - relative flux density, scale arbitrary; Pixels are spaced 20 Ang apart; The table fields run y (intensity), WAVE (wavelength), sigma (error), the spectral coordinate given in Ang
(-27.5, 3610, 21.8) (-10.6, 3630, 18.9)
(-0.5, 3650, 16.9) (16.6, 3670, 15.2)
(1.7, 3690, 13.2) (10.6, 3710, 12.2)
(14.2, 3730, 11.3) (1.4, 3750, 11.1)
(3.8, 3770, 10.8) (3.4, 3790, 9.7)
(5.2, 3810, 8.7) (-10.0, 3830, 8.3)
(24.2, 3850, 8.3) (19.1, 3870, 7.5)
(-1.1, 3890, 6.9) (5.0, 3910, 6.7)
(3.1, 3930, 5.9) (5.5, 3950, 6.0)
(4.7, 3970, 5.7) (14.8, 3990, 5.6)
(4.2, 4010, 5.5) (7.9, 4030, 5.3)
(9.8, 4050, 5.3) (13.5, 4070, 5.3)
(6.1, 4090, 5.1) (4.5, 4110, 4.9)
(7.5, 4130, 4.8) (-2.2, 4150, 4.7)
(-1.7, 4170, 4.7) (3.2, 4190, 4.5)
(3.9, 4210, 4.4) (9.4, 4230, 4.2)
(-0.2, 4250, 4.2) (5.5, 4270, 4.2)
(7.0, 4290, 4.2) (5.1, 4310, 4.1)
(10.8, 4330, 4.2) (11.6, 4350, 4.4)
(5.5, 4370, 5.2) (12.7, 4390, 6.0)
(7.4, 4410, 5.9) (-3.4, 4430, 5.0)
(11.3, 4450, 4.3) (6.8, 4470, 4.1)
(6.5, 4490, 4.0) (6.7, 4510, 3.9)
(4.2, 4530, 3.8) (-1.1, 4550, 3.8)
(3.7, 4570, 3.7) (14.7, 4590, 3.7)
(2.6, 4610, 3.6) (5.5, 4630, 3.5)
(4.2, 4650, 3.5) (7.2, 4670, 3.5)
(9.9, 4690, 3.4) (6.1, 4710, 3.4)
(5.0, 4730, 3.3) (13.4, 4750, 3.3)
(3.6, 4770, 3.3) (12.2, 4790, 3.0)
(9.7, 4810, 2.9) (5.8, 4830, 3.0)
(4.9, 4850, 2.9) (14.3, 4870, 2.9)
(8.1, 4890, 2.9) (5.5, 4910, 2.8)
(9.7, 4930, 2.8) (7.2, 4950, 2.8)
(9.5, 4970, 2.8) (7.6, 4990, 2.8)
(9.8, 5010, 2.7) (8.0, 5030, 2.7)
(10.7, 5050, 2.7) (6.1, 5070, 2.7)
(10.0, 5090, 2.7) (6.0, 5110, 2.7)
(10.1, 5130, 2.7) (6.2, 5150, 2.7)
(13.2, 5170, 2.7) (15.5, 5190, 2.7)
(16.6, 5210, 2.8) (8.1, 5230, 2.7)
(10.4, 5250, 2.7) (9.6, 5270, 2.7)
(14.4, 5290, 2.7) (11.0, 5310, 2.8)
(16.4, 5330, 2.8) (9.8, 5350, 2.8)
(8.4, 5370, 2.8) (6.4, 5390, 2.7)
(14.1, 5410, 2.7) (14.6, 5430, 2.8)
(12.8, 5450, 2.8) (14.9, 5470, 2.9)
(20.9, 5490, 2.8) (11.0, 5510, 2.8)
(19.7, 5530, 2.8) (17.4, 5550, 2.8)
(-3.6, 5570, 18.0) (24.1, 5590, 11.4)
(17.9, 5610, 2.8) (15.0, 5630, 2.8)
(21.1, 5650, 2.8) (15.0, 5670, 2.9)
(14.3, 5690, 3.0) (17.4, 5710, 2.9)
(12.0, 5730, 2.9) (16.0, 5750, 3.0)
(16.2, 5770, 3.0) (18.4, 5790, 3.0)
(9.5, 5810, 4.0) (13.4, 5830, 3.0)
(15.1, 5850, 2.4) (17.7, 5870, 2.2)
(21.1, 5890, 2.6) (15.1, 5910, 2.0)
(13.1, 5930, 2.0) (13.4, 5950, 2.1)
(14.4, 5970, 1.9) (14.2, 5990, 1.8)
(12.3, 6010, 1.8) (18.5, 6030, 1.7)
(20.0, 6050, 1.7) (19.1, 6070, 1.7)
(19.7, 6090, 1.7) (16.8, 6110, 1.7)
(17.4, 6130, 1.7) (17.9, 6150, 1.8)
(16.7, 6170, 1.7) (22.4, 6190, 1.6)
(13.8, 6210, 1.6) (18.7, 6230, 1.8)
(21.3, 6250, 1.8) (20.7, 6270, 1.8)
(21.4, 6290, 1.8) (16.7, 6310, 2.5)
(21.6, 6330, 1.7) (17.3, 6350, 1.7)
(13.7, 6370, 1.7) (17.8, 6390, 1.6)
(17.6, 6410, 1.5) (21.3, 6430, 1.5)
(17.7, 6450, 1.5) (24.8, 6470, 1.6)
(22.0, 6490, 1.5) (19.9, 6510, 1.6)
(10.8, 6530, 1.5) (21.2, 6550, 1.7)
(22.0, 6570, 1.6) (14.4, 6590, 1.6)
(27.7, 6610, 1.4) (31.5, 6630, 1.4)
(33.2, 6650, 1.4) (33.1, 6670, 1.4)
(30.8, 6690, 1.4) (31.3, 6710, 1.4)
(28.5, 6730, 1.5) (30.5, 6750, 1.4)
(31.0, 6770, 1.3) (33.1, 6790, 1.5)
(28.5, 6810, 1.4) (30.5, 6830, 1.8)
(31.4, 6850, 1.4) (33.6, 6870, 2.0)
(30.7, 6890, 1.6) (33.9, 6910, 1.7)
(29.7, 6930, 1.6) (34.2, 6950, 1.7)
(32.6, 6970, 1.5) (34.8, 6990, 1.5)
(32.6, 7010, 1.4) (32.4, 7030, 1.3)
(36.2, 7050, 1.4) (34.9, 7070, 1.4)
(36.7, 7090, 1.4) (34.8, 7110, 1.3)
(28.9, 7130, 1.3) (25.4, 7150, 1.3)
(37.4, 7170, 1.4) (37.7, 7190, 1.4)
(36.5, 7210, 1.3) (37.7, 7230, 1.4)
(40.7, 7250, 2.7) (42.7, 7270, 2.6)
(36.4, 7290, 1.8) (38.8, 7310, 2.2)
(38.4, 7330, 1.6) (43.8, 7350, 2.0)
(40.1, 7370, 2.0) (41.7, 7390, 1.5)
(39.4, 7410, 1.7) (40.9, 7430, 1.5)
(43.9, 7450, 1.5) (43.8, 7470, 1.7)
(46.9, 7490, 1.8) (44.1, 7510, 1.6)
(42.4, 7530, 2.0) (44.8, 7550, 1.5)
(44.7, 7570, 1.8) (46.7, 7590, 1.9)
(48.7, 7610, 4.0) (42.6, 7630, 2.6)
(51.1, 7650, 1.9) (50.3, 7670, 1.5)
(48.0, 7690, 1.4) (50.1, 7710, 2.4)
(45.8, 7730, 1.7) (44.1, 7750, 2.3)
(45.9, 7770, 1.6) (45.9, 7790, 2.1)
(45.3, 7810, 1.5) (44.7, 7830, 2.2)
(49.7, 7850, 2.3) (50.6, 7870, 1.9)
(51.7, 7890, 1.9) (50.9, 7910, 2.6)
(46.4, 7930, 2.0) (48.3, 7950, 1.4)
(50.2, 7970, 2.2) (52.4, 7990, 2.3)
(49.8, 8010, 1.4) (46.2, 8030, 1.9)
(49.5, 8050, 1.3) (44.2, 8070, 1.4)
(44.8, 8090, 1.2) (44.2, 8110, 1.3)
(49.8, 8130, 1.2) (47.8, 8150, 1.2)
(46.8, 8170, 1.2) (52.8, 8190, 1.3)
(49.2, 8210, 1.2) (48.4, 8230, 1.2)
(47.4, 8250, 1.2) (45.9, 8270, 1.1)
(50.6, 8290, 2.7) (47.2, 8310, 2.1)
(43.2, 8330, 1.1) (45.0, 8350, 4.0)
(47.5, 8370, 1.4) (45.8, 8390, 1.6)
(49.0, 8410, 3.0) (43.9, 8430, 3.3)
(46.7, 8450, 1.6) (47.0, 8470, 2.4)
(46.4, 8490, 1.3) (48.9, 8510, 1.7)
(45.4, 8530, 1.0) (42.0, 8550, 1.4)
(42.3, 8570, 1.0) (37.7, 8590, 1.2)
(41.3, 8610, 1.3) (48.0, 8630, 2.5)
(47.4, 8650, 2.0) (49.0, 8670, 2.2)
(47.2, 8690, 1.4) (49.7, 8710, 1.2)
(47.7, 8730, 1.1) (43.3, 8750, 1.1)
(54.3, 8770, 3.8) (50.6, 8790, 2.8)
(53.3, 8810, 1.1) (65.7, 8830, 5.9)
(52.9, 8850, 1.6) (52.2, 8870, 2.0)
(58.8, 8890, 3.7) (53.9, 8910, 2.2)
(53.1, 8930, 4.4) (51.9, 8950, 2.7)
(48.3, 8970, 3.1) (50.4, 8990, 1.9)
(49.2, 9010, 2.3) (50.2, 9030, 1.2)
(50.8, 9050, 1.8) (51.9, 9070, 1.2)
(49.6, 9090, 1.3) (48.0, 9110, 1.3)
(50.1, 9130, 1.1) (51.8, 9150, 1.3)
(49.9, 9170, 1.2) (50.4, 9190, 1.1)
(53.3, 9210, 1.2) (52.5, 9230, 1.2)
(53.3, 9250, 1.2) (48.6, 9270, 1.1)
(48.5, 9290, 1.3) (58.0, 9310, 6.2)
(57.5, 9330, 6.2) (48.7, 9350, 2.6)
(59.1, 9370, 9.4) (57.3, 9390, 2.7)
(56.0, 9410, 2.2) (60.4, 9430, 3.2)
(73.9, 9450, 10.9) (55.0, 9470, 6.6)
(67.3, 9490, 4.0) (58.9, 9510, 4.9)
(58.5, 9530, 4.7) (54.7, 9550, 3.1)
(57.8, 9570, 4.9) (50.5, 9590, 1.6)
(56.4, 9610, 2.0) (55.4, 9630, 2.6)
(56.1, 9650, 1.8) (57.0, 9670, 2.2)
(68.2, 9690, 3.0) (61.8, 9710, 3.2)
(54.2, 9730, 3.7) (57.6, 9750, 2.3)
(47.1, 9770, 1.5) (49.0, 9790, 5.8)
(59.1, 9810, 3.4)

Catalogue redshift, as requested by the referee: 0.66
